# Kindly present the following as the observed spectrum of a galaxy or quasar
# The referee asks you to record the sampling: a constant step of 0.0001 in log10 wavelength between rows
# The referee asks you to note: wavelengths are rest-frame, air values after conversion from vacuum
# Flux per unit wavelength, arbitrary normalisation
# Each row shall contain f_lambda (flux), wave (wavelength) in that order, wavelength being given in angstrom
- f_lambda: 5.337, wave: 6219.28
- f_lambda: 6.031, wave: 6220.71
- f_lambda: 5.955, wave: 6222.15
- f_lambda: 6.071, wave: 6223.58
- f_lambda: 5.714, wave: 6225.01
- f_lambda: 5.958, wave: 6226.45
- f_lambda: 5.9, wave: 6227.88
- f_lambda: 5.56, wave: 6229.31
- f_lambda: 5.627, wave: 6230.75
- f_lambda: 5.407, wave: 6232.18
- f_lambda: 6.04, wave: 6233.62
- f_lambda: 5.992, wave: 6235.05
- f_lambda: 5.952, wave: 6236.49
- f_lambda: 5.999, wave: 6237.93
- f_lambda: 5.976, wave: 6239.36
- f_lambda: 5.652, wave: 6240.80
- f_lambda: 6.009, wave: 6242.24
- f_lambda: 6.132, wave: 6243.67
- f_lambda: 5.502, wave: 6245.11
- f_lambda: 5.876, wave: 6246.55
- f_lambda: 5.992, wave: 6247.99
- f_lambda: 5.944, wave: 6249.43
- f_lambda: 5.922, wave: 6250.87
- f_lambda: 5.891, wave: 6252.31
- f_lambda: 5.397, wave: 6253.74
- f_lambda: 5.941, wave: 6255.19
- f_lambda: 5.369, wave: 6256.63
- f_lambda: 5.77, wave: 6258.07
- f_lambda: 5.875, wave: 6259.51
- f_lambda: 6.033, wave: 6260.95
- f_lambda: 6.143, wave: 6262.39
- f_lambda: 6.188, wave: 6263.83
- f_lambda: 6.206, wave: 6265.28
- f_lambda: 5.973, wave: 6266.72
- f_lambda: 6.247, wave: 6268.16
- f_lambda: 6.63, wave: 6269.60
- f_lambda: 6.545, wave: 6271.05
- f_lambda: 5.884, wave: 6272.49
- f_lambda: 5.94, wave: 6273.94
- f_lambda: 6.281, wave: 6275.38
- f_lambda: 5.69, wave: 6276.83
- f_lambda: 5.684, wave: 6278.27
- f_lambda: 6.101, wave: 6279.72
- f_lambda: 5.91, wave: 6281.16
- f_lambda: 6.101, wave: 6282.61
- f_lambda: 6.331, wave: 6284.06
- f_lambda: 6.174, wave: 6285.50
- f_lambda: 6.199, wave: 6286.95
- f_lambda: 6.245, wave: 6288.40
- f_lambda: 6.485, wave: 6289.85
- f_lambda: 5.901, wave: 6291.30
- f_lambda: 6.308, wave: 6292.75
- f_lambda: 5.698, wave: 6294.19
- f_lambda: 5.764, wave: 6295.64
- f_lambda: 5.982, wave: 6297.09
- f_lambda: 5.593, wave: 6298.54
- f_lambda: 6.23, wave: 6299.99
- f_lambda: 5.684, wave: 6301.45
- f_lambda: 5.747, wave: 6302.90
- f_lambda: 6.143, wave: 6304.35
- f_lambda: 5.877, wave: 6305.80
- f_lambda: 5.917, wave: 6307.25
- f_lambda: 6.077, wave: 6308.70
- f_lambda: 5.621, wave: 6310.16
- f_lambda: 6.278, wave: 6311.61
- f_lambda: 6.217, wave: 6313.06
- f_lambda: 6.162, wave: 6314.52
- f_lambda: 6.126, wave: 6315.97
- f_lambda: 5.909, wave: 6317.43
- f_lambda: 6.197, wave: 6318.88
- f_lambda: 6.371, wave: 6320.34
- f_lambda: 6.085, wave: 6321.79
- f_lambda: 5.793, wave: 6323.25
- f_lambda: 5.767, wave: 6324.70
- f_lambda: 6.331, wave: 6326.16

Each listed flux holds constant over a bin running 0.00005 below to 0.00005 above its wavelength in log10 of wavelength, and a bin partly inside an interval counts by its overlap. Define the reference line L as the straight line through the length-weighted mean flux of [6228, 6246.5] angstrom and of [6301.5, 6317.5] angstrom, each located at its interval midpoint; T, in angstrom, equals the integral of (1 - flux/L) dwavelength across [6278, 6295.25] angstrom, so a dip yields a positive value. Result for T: -0.5 angstrom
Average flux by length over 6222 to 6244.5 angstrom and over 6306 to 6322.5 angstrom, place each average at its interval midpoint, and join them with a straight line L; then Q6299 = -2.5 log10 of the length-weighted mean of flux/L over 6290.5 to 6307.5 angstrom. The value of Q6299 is 0.024 mag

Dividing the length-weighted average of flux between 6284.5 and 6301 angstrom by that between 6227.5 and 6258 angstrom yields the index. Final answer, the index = 1.04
